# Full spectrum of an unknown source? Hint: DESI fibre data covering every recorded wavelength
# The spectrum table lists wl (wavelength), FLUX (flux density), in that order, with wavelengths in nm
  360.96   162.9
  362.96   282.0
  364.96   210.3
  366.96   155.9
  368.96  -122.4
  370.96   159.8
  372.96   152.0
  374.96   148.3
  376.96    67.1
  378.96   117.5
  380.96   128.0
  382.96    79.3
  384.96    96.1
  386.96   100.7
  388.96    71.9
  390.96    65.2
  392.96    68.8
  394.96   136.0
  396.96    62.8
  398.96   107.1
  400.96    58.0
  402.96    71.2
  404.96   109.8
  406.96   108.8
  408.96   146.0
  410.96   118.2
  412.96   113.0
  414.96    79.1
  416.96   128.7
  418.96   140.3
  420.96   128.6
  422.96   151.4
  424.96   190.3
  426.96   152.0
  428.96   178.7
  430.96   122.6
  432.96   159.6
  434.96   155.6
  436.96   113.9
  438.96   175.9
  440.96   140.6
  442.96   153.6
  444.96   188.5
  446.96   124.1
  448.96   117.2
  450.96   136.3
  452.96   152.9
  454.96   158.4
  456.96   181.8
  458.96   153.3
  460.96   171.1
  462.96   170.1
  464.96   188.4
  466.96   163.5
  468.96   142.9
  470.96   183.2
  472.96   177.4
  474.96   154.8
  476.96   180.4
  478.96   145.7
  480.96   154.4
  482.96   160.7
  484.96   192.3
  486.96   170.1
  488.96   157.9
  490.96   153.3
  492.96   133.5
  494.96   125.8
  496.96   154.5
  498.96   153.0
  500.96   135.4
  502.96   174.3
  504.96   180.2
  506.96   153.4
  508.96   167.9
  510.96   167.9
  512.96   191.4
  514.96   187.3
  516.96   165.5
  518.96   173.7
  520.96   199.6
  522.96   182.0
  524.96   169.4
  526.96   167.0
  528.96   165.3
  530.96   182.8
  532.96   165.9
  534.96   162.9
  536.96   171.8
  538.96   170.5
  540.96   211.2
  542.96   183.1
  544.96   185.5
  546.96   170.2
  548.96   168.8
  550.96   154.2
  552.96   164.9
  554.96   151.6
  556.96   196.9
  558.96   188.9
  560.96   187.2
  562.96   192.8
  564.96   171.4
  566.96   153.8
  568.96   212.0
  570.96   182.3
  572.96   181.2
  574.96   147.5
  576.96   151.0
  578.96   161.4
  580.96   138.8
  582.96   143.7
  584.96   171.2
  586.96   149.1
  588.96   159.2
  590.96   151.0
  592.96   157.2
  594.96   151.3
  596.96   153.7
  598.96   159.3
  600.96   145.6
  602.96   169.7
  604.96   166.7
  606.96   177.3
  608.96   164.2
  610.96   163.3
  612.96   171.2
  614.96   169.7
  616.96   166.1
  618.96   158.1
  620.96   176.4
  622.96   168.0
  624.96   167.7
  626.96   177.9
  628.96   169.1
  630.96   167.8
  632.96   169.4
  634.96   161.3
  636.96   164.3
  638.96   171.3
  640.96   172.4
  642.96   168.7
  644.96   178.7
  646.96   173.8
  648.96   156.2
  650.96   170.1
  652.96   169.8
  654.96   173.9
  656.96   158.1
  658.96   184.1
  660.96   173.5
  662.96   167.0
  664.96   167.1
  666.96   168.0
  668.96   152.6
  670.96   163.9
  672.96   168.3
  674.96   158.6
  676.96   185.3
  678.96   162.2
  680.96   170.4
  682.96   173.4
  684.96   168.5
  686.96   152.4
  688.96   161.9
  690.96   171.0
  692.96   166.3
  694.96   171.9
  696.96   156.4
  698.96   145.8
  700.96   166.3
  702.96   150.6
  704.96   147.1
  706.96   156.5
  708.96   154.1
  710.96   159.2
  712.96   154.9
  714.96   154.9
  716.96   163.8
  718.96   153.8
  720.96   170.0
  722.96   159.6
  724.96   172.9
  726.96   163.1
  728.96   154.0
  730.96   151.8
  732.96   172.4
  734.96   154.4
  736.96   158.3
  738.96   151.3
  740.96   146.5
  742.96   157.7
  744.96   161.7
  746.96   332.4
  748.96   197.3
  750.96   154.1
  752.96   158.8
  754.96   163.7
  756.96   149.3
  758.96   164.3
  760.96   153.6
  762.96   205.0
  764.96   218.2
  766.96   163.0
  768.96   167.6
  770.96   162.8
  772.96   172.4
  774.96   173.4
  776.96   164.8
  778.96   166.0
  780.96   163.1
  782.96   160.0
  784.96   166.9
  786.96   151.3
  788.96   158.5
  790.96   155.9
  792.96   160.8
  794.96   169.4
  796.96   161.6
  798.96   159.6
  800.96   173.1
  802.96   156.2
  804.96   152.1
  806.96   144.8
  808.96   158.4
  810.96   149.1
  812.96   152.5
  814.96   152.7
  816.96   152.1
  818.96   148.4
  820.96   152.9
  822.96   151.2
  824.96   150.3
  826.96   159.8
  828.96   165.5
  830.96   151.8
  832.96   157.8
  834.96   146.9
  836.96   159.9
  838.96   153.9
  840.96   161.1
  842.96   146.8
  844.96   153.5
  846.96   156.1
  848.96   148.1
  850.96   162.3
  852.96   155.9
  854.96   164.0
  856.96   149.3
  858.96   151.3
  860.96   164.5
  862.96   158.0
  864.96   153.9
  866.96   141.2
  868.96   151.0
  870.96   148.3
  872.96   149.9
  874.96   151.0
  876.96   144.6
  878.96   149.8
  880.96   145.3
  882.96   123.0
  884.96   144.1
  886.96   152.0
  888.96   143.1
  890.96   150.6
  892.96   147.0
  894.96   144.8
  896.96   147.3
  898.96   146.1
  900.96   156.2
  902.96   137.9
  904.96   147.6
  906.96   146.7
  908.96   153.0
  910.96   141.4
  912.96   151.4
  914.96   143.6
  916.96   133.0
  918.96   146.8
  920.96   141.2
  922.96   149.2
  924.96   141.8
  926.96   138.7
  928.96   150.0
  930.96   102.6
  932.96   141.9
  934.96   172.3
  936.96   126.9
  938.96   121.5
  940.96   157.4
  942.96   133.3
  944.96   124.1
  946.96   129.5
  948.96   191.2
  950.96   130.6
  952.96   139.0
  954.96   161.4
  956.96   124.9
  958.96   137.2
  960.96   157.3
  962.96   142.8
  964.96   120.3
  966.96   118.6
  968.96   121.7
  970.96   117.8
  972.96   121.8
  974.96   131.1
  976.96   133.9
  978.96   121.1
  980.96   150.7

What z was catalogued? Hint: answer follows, 0.137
